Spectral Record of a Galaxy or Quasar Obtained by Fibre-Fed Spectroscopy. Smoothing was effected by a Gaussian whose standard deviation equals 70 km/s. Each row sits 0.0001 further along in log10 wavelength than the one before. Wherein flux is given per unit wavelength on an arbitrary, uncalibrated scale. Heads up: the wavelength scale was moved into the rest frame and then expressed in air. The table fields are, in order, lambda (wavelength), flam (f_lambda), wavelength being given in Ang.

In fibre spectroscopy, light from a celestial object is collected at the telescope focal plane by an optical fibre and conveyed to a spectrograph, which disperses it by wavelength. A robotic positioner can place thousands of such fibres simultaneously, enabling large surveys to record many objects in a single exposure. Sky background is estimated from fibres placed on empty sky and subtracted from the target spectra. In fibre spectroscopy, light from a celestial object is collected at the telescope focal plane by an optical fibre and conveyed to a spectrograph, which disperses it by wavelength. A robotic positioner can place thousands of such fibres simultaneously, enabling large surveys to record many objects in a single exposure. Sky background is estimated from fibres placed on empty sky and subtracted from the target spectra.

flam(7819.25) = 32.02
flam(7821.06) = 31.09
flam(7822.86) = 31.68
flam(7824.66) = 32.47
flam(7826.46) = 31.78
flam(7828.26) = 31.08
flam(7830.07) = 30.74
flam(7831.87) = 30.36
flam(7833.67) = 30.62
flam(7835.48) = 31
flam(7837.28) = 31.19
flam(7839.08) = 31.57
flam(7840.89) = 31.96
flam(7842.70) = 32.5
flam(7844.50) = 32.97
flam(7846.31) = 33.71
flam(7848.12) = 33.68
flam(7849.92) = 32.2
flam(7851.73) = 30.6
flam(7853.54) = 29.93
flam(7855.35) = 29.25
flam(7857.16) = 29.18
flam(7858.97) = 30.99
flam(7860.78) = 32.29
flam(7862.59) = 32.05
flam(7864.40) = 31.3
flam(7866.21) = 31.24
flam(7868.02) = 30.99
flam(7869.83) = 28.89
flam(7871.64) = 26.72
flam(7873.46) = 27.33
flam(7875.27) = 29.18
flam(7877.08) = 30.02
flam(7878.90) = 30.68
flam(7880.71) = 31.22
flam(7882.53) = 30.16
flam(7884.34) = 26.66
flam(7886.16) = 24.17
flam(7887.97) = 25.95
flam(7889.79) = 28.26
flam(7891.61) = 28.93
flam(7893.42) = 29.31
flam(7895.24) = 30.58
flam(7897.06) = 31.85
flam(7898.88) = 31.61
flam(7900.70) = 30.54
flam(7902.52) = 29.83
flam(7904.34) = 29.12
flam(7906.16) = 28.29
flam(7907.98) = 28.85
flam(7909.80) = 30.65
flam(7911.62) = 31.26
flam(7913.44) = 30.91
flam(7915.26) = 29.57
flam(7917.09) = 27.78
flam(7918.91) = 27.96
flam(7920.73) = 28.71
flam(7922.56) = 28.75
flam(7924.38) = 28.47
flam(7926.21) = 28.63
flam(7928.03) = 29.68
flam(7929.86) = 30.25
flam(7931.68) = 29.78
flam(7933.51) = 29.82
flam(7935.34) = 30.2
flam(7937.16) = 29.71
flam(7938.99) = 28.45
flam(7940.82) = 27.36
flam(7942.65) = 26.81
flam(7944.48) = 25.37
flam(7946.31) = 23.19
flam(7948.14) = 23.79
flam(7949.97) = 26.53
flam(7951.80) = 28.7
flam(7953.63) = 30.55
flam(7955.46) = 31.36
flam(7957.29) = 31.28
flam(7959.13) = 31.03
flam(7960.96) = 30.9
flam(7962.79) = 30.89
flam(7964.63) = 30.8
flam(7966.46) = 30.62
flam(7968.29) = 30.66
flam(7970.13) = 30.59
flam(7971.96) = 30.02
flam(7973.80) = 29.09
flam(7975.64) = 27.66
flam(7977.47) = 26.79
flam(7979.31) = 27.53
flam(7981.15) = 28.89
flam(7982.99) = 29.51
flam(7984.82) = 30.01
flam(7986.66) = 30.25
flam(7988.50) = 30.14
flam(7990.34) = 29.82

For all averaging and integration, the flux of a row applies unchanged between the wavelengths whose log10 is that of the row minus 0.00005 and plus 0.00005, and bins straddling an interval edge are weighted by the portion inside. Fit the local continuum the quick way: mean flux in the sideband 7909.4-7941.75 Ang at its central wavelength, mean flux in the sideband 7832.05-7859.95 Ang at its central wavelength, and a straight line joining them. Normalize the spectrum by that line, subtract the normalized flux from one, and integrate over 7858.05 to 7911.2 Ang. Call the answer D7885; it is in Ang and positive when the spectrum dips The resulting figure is 1.4 Ang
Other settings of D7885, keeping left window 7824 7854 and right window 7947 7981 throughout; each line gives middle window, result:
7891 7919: 0.5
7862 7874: 0.5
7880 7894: 1.3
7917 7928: 0.6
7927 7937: 0.0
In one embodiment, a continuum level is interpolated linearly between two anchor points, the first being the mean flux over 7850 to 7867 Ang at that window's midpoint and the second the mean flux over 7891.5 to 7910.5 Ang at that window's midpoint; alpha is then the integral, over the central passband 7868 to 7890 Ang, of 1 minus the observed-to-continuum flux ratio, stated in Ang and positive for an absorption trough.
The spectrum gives 1.5 Ang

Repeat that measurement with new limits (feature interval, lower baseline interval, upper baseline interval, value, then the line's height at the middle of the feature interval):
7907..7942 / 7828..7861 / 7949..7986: 1.1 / 30.3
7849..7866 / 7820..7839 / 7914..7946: -0.2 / 30.5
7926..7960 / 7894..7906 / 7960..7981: 1.5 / 29.9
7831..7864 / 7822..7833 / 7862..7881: -0.8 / 30.7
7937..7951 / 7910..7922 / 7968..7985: 1.4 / 29.2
